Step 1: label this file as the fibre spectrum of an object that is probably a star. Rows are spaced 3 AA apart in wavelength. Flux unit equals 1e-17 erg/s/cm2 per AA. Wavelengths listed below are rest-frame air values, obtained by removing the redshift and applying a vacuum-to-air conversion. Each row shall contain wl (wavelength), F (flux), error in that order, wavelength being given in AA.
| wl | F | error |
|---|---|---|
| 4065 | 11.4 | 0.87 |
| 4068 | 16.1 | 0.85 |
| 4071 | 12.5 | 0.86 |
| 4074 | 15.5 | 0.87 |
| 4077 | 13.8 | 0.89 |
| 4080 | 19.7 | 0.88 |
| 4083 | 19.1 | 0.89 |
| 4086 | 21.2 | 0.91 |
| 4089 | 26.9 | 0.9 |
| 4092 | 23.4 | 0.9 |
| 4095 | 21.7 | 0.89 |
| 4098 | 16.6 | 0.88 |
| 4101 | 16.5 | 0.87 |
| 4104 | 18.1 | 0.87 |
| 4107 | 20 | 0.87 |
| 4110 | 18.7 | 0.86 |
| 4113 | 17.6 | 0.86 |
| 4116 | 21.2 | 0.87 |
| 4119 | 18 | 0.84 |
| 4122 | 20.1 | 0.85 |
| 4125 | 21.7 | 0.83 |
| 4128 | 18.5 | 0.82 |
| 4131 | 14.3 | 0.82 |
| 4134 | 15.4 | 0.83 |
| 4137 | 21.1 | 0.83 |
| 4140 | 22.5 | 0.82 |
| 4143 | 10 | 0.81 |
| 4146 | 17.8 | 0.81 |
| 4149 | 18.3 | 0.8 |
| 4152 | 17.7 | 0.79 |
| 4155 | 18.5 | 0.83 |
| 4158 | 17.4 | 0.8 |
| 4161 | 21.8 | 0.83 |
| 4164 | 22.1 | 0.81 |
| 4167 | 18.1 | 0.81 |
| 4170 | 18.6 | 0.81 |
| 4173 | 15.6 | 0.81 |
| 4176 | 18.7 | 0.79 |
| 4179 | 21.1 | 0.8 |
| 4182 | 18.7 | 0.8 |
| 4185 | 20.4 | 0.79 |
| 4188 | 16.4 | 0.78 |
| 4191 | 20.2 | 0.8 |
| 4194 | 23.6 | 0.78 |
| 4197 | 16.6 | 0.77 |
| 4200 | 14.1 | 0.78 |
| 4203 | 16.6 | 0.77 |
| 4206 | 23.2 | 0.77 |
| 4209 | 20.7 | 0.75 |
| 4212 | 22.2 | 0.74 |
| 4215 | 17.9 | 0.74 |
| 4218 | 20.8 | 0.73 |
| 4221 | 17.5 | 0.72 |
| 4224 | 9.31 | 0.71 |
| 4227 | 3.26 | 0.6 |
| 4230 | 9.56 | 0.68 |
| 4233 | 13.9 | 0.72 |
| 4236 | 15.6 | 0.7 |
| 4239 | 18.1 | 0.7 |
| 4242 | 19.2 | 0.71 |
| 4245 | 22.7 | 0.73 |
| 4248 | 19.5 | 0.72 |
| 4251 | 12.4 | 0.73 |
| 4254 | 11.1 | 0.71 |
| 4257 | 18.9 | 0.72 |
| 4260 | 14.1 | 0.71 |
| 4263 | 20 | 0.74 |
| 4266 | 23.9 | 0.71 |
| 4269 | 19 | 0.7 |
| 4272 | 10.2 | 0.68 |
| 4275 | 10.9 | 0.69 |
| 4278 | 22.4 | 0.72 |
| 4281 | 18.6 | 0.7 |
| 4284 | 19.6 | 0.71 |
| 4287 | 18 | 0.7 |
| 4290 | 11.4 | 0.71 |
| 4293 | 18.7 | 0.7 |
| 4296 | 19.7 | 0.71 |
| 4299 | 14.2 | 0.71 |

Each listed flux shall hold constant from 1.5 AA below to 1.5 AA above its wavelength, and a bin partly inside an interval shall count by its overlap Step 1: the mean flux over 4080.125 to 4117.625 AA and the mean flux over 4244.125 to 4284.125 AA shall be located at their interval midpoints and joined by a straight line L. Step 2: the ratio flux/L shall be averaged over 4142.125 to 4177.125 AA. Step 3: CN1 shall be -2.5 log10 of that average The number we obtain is 0.06 mag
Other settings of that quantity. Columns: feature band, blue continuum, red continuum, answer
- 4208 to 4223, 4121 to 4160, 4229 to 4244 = -0.20 mag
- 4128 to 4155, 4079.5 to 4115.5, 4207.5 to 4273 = 0.10 mag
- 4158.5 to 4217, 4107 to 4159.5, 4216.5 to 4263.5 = -0.16 mag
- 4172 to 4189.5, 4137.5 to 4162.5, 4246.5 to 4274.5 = -0.06 mag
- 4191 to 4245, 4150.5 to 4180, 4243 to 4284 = 0.08 mag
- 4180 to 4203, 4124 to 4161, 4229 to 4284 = -0.06 mag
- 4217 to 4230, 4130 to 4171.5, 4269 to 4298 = 0.40 mag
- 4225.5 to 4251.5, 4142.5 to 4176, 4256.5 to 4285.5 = 0.19 mag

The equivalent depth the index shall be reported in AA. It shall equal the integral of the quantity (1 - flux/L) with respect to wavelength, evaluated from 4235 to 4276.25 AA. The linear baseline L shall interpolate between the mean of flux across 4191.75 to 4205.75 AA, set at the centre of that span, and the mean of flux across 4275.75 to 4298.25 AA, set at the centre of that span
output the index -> 2.8 AA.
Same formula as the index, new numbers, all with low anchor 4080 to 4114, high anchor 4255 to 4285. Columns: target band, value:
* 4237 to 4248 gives -1.1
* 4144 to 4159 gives 1.2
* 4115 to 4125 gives -0.2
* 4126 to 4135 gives 1.4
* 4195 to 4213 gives -0.4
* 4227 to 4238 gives 3.8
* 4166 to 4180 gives 0.5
